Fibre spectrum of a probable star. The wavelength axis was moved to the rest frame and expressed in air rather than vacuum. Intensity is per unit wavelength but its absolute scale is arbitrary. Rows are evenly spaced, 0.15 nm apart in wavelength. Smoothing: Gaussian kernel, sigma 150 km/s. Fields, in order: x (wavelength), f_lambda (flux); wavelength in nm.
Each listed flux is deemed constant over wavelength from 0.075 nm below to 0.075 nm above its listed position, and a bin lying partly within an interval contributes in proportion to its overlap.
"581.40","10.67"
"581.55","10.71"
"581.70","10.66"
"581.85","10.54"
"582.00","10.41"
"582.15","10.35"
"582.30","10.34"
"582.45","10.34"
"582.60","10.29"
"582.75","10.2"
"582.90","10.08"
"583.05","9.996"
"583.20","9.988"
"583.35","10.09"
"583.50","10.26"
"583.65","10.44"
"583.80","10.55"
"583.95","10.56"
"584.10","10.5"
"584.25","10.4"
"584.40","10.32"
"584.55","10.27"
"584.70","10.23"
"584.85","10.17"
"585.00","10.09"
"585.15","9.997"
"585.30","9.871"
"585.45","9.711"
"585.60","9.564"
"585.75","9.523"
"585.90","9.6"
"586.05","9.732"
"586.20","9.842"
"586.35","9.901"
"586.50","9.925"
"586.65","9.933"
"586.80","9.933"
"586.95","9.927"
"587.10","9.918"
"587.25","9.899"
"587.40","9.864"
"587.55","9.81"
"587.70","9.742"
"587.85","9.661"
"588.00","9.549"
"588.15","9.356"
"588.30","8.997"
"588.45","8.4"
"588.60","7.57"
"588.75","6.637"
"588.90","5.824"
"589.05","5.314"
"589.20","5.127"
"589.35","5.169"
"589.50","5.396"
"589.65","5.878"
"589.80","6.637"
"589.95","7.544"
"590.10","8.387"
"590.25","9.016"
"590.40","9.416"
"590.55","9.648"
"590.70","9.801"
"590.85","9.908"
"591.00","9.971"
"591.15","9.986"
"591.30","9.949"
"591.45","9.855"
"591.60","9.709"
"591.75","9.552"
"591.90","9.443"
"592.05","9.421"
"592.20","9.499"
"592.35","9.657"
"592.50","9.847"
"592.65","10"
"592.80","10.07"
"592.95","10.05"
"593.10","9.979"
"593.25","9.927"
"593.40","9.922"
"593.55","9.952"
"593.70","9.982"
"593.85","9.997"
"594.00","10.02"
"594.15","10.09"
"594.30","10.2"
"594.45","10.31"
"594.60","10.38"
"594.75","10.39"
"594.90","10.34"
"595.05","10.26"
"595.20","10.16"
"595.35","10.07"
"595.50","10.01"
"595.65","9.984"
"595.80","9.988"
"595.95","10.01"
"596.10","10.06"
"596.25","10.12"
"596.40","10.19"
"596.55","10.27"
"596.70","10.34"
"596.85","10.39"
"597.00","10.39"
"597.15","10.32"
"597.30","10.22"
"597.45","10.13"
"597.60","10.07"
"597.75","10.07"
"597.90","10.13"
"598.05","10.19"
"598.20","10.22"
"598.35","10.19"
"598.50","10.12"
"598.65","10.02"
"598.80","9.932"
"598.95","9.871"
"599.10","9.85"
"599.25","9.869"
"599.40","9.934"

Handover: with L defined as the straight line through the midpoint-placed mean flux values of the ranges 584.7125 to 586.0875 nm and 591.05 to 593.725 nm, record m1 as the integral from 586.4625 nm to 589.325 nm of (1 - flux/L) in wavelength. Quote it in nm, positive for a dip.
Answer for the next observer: 0.35 nm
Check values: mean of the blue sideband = 9.83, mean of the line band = 8.63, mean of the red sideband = 9.82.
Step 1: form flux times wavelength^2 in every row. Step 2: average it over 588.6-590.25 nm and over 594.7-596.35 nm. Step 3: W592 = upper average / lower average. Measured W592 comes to 1.6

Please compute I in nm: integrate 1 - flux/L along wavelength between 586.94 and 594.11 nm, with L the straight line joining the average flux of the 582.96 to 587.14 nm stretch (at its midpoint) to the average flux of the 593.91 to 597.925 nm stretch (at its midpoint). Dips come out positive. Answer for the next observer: 0.83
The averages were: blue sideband 10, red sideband 10.2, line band 8.94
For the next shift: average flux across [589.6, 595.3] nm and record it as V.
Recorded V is 9.63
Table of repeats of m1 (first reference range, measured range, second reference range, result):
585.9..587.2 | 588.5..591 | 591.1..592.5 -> 0.597 nm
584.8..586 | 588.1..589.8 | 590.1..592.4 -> 0.533 nm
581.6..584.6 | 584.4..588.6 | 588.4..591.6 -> -0.272 nm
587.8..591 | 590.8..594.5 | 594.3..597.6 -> -0.372 nm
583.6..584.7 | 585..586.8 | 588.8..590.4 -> -0.124 nm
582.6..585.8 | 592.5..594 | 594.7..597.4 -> 0.029 nm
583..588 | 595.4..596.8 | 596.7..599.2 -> 0.000 nm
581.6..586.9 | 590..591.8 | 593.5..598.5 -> 0.103 nm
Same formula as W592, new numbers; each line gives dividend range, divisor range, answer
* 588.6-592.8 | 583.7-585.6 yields 0.84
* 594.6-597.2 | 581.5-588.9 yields 1.07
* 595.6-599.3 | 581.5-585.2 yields 1.03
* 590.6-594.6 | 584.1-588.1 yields 1.02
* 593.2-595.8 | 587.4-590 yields 1.37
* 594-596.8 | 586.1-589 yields 1.14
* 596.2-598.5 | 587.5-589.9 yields 1.42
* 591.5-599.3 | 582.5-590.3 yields 1.13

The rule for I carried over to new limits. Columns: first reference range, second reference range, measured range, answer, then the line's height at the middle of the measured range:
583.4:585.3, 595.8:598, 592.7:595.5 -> 0.03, 10.2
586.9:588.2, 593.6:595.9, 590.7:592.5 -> 0.04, 9.97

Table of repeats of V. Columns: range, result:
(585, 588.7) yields 9.58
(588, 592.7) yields 8.43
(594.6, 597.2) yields 10.2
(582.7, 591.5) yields 9.21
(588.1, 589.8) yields 6.66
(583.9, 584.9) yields 10.3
